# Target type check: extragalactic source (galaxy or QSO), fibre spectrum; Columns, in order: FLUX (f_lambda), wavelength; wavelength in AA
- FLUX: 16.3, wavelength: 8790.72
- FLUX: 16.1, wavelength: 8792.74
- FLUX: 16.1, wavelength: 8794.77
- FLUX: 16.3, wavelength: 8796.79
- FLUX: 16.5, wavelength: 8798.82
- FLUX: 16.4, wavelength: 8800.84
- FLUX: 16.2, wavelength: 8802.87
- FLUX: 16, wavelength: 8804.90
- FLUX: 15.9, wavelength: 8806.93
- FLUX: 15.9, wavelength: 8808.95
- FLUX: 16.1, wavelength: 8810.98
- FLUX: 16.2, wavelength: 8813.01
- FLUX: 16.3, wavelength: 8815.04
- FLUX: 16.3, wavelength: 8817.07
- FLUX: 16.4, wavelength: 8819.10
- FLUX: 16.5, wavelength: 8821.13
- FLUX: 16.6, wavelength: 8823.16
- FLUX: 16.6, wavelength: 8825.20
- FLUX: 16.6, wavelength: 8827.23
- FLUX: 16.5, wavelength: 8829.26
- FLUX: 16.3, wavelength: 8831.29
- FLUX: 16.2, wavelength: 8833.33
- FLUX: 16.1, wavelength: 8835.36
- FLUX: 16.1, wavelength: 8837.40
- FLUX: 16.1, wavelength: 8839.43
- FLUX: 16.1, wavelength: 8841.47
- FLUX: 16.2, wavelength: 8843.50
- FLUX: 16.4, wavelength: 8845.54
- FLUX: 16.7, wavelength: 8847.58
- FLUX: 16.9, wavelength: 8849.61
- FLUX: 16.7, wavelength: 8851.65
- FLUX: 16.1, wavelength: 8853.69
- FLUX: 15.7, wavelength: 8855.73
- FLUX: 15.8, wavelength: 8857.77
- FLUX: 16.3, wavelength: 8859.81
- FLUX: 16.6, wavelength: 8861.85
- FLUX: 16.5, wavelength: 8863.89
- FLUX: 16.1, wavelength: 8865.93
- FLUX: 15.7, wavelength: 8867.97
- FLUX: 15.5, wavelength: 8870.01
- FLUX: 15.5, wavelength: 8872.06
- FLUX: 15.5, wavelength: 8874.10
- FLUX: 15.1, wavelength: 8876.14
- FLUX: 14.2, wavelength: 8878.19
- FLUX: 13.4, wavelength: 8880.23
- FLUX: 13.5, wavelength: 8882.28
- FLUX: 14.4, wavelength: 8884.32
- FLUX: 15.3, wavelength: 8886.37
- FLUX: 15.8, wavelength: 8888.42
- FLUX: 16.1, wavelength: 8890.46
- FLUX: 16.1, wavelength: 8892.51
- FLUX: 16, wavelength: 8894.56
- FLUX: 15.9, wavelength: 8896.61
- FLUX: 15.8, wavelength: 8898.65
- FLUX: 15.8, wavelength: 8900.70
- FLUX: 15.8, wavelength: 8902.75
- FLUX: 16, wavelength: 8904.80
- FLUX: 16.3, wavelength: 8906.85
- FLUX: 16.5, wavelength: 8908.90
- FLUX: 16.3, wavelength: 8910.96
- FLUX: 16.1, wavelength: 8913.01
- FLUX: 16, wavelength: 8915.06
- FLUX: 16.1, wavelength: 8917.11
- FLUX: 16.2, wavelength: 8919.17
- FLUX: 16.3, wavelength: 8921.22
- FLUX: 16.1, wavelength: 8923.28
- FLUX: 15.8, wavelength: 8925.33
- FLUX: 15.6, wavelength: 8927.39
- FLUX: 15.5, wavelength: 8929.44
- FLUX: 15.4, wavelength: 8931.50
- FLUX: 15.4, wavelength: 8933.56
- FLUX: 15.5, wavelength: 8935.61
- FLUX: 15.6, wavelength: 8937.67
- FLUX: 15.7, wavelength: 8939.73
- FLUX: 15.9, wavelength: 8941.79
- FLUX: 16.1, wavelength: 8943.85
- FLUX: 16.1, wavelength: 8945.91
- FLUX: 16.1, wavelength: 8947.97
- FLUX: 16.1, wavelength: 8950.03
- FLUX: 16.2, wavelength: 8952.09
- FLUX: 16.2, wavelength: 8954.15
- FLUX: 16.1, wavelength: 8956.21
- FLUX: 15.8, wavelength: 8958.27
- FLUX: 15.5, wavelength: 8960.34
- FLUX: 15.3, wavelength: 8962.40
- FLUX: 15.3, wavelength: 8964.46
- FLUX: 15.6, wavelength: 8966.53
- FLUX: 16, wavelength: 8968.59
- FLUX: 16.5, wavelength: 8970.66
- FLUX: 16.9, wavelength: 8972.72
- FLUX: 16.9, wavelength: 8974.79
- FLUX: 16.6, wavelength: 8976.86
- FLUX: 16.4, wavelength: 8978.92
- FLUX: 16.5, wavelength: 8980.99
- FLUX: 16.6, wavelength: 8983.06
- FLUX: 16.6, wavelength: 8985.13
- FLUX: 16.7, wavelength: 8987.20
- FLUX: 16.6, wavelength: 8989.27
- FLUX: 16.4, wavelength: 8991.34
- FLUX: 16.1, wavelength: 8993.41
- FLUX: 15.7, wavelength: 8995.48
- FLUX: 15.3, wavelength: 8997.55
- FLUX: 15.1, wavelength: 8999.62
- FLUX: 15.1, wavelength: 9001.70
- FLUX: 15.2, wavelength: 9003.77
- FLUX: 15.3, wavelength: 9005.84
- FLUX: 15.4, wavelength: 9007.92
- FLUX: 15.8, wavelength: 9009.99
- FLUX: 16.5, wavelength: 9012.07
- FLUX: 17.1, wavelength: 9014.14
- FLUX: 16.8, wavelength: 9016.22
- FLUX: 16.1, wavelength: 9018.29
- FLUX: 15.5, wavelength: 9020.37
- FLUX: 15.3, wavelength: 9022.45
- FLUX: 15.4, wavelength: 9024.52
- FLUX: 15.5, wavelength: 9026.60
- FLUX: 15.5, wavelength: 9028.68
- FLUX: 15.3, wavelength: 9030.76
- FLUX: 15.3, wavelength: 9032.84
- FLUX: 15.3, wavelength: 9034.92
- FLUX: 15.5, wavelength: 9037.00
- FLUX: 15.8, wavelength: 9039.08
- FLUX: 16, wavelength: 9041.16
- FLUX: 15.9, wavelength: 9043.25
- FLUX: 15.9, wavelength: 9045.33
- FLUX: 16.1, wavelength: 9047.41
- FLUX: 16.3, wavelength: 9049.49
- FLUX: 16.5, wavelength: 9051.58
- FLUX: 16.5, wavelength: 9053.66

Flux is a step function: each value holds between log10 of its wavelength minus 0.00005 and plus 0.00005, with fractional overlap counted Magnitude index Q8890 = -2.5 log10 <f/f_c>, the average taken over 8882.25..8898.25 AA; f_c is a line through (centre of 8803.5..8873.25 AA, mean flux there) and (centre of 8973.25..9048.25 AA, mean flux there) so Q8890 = 0.04 mag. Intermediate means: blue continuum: 16.2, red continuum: 15.9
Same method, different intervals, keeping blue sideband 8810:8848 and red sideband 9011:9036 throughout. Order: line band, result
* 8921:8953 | 0.01 mag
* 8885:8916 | 0.01 mag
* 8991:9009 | 0.03 mag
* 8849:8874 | 0.01 mag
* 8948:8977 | -0.01 mag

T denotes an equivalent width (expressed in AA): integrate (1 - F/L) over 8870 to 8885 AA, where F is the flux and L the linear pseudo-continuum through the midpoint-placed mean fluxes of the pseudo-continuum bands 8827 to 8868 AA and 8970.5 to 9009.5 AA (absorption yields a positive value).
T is 1.5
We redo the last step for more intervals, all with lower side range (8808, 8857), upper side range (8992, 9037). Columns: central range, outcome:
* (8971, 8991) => -1.1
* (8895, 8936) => 0.2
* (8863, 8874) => 0.2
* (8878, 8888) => 1.2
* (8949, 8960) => -0.1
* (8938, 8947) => 0.0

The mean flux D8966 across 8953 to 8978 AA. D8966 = 16.1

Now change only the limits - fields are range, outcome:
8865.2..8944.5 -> 15.6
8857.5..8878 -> 15.8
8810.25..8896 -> 15.9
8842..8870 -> 16.3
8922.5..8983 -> 16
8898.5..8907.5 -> 15.9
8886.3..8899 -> 15.9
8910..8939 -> 15.8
